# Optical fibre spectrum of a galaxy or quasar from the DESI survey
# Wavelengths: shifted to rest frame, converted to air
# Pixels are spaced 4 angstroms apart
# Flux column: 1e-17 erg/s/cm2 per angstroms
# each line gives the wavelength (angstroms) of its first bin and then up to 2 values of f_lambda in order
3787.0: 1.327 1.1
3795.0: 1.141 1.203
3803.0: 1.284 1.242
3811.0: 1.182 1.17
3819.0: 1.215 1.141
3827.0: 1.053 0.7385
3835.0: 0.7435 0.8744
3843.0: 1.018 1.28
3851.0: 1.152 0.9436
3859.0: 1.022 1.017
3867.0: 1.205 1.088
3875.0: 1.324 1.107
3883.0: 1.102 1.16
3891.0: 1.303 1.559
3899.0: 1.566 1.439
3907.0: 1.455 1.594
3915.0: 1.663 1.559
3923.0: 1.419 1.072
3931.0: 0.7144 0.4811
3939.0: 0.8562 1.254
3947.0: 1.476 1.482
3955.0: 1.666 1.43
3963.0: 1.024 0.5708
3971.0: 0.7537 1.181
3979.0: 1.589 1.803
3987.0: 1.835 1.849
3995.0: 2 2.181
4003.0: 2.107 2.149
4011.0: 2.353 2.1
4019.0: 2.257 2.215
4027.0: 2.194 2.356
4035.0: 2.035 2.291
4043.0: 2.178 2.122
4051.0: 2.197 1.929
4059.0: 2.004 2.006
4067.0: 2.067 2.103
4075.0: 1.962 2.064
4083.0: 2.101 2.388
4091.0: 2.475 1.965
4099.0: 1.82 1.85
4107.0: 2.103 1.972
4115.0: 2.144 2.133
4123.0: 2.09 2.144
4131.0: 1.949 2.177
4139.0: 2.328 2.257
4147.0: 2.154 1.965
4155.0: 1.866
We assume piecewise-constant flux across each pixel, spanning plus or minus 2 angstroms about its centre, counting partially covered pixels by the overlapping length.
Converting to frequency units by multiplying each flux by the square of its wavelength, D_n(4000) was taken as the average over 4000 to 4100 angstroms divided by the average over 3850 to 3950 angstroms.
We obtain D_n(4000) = 1.9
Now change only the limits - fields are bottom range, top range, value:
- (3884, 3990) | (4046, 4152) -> 1.74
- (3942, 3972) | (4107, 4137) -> 1.86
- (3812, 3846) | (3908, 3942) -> 1.23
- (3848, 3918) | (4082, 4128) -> 1.83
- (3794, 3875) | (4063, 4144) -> 2.21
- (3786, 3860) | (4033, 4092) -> 2.19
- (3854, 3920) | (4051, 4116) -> 1.75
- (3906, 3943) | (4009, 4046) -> 1.95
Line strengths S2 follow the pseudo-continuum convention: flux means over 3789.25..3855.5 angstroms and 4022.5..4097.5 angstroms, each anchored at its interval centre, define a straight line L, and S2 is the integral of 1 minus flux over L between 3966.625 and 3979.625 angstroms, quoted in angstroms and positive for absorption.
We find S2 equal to 5.5 angstroms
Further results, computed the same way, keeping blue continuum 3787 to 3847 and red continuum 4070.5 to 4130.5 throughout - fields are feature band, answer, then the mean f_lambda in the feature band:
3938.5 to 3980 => 9.8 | 1.21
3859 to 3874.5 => 1.9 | 1.11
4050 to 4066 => -0.8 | 2.03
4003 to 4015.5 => -3.1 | 2.2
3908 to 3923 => -1.4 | 1.57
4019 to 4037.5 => -3.8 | 2.21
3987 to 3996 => -1.0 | 1.9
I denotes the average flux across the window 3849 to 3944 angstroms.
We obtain 1.21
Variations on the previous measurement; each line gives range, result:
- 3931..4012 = 1.47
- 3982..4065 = 2.11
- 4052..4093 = 2.11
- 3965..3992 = 1.35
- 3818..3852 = 1.01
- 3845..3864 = 1.09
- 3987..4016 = 2.09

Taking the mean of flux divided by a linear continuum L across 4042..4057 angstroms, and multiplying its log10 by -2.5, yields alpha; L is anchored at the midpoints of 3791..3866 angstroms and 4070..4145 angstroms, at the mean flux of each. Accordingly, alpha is -0.11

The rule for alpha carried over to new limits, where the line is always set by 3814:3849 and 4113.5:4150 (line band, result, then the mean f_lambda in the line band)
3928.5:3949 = 0.434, 0.959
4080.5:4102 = -0.073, 2.13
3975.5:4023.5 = -0.207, 2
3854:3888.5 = 0.057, 1.11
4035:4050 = -0.198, 2.18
